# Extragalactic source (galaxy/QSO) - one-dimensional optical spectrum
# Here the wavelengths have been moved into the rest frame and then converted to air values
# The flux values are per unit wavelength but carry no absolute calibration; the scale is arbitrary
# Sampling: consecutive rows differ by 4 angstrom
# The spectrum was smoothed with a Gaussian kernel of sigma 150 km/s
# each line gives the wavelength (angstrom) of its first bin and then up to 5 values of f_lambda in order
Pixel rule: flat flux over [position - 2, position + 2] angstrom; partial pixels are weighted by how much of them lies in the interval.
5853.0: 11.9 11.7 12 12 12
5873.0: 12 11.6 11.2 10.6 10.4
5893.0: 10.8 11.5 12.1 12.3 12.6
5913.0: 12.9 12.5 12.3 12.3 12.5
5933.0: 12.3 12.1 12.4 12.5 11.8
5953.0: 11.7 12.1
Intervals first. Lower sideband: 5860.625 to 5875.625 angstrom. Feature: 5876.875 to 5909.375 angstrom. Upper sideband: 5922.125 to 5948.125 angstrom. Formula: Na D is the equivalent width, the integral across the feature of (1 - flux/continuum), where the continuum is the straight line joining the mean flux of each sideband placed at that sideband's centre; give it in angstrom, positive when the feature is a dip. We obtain 1.9 angstrom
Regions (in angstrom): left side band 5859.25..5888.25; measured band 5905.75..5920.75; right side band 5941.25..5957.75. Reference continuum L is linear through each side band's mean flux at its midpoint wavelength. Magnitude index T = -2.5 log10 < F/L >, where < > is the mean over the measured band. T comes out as -0.068 mag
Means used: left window 11.6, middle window 12.6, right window 12.1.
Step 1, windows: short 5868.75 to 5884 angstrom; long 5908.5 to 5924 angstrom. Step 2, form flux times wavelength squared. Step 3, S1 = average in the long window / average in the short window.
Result 1.10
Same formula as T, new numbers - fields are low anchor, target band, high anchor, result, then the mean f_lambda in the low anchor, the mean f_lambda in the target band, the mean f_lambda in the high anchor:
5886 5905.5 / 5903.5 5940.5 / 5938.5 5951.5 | -0.06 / 11.3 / 12.4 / 12.2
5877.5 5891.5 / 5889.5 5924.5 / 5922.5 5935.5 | -0.04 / 10.8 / 12.1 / 12.4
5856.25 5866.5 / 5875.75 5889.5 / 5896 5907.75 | 0.10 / 11.9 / 11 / 12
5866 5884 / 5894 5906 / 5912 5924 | 0.03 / 11.7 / 11.8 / 12.5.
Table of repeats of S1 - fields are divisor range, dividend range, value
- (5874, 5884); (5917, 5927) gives 1.10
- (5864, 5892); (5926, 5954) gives 1.10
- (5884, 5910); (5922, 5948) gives 1.09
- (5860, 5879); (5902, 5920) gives 1.07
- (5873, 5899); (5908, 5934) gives 1.14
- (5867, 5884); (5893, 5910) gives 1.04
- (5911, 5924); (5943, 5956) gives 0.97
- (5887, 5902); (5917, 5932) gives 1.12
